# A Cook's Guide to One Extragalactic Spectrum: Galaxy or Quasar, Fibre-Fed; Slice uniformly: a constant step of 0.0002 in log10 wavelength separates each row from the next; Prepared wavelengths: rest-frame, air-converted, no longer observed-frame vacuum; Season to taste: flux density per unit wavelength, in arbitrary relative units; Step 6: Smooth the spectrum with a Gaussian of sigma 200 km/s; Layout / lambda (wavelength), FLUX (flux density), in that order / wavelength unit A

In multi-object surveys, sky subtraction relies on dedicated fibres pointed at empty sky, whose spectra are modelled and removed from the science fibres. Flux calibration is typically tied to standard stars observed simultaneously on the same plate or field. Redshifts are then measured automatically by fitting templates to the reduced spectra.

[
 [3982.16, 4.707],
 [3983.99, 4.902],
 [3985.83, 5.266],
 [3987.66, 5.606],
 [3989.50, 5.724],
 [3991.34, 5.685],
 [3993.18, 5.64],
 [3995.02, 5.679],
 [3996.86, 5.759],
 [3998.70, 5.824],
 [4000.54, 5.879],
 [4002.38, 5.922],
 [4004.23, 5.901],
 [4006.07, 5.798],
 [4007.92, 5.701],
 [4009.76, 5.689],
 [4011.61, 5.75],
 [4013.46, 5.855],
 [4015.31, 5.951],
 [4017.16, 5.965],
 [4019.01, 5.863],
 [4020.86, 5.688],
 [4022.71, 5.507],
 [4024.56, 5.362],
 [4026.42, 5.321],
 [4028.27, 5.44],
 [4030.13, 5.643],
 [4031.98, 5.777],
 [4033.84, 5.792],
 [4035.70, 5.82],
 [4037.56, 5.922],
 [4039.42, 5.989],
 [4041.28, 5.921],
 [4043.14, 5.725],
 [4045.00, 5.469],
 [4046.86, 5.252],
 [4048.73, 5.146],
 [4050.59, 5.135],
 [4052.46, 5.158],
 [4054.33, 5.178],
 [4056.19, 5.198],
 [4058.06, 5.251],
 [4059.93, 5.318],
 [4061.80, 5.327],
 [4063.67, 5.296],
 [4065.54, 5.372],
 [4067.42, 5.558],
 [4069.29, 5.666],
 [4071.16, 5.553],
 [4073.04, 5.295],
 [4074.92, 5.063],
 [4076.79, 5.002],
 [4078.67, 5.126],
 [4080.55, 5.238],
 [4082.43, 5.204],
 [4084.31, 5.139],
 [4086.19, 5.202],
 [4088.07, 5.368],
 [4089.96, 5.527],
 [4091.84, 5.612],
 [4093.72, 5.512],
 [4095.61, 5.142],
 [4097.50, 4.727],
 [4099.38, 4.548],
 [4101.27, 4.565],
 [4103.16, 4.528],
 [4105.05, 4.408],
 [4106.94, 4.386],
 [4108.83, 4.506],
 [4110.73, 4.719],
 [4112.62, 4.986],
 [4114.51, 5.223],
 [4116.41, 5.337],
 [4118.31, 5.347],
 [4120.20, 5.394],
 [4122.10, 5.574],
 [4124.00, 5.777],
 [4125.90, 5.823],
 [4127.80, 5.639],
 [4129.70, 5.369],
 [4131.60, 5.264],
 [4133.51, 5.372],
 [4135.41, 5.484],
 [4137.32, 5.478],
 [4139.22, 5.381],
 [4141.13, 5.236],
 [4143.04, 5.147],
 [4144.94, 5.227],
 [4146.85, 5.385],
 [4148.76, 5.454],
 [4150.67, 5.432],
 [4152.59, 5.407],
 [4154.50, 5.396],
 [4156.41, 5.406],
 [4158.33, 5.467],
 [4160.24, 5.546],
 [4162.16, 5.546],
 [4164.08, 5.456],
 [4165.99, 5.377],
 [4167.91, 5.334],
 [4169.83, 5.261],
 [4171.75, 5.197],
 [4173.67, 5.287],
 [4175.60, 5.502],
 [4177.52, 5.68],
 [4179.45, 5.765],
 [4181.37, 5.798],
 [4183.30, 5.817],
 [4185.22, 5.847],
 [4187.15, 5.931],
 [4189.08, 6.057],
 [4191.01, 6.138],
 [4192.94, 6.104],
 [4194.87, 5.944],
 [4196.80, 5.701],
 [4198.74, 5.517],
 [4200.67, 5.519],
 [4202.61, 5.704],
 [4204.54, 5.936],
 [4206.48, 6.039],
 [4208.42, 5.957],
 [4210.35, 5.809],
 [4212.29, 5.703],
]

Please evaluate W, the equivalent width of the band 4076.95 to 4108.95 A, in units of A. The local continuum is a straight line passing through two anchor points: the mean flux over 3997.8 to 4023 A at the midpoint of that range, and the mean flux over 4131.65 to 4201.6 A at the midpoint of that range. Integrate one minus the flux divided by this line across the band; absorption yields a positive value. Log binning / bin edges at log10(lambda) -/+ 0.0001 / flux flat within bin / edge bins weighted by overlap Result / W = 3.8 A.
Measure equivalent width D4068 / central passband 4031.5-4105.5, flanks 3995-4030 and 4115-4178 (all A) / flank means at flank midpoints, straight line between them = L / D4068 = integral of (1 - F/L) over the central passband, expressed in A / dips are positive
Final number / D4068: 3.95 A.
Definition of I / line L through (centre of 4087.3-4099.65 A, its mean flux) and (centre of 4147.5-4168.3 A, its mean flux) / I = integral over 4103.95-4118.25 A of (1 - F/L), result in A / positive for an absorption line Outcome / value 1.3 A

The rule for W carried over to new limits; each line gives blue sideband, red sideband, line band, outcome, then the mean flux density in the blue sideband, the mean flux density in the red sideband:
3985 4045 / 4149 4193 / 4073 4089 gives 1.39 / 5.73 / 5.59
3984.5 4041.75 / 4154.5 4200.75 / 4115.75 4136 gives 0.60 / 5.72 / 5.63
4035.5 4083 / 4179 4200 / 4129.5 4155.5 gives 1.54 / 5.39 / 5.87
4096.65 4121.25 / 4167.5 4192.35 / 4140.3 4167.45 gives -0.14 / 4.83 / 5.68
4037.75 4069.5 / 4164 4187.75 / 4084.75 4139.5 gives 3.07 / 5.42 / 5.56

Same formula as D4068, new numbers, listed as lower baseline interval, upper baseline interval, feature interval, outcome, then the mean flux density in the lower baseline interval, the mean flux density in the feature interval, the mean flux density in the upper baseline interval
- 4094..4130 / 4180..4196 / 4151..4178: 1.2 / 5.06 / 5.41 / 5.95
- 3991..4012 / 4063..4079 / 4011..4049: -0.6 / 5.77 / 5.68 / 5.33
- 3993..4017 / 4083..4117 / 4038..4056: 0.0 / 5.81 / 5.45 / 4.97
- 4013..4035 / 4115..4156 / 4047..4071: 1.2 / 5.68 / 5.31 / 5.42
